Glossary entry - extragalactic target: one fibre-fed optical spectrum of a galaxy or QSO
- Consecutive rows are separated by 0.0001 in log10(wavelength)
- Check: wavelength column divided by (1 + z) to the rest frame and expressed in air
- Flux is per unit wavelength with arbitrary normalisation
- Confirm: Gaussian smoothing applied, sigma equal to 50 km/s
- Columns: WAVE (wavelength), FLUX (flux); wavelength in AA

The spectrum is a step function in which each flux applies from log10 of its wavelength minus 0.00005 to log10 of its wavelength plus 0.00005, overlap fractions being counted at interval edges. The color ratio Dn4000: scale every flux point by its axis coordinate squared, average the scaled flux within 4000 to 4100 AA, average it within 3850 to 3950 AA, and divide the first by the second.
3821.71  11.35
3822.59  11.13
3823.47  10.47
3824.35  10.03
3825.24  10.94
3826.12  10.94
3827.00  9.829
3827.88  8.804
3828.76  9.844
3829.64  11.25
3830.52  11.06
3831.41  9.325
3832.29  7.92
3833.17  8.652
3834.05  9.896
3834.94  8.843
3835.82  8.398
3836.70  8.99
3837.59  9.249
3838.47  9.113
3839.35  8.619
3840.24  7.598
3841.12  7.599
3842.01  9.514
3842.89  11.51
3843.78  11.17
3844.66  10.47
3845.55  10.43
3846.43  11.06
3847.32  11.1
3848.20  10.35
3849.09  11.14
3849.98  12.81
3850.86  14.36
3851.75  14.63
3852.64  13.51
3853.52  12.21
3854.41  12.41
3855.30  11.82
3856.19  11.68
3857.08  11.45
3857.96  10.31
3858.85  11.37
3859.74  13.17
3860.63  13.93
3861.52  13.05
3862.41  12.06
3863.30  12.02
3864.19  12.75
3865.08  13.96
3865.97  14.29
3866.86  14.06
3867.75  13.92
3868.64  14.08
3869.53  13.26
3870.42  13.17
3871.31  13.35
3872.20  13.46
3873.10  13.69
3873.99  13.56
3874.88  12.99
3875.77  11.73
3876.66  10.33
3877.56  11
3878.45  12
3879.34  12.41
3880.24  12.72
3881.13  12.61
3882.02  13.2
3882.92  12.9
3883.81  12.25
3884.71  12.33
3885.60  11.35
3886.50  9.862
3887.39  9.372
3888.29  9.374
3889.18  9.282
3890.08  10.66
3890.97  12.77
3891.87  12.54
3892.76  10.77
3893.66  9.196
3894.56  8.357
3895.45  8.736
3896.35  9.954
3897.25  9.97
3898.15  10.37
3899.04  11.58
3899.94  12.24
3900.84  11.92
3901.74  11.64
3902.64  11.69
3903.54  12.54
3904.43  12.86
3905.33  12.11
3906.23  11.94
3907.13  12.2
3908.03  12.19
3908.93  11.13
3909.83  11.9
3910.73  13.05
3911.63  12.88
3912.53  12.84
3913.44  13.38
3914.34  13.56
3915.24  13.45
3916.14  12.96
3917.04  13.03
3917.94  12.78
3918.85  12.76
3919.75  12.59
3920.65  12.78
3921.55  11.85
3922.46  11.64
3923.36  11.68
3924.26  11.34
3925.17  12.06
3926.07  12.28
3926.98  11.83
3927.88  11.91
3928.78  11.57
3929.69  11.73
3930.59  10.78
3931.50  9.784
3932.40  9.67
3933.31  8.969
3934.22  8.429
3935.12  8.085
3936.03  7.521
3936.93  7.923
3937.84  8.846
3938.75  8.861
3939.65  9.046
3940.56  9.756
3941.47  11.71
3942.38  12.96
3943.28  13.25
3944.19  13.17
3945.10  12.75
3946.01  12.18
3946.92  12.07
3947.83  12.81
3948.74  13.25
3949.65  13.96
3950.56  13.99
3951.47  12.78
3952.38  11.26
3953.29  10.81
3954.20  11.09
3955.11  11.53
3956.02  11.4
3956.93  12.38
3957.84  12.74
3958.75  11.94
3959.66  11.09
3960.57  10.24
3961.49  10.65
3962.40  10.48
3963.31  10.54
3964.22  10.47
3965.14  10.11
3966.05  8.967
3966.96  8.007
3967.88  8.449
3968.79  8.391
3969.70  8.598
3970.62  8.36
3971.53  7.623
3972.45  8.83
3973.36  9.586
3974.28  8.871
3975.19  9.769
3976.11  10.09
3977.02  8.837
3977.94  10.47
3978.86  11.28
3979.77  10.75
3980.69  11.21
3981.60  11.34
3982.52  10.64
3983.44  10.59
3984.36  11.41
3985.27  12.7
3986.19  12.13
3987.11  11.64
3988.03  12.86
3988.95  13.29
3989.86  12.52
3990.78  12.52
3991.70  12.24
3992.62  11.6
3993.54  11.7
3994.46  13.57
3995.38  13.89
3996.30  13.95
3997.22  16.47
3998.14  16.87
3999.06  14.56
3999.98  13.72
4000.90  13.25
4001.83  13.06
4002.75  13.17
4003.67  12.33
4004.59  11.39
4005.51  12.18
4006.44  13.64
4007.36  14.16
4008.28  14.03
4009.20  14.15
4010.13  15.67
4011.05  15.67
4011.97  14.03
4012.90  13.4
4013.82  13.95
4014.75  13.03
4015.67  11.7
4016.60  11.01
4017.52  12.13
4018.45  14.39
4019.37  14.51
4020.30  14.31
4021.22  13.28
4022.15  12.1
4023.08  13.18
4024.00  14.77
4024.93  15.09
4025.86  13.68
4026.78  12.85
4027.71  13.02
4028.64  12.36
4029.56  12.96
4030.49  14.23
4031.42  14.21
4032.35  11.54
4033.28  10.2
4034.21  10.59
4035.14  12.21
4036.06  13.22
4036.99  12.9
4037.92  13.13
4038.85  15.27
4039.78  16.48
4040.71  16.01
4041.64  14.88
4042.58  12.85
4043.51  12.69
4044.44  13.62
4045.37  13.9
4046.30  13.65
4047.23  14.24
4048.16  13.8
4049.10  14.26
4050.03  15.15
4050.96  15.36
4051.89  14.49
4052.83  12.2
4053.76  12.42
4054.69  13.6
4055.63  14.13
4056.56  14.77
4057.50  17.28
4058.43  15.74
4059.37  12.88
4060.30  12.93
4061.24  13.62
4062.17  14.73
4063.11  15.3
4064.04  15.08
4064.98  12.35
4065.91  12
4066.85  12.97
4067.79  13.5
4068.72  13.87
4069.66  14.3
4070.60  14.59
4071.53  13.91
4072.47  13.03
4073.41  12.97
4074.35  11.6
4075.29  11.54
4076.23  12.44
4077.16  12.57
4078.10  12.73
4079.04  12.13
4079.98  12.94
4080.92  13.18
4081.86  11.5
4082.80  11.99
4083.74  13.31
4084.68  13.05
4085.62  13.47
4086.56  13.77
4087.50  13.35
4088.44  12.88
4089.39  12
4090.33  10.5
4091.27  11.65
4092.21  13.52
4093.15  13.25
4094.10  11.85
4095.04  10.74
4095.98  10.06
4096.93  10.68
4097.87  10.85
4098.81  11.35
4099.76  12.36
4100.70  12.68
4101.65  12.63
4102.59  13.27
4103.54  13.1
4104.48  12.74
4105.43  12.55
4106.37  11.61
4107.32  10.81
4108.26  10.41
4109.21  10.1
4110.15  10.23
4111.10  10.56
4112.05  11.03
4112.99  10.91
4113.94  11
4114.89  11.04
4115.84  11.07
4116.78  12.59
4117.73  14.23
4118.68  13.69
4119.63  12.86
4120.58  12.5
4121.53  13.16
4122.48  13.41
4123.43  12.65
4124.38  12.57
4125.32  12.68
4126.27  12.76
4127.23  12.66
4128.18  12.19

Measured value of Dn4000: 1.20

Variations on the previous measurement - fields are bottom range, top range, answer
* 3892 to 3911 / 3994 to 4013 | 1.31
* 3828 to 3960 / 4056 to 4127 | 1.21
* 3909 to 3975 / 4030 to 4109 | 1.25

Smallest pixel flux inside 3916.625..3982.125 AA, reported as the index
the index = 7.521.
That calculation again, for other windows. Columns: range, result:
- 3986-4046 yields 10.2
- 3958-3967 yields 8.007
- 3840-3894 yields 7.598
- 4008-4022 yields 11.01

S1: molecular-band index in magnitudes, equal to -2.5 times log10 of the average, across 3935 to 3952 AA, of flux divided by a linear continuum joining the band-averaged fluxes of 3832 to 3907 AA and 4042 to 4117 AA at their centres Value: 0.05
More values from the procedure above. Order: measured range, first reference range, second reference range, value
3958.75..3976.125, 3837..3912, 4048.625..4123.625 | 0.27 mag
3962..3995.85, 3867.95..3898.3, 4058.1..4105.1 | 0.14 mag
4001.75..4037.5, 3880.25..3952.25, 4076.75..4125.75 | -0.12 mag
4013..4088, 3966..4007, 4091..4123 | -0.15 mag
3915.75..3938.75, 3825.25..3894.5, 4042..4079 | 0.11 mag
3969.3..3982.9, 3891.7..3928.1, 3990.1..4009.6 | 0.31 mag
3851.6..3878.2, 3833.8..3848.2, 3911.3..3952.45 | -0.25 mag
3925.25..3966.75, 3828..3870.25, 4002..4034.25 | 0.13 mag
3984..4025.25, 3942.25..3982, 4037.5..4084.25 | -0.11 mag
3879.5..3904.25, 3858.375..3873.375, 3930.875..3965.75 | 0.13 mag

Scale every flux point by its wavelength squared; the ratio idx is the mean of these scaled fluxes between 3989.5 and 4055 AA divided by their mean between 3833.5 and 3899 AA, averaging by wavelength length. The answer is 1.3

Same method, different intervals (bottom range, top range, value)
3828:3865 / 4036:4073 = 1.43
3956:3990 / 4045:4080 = 1.36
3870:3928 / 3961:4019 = 1.05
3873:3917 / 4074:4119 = 1.13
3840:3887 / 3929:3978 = 0.90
